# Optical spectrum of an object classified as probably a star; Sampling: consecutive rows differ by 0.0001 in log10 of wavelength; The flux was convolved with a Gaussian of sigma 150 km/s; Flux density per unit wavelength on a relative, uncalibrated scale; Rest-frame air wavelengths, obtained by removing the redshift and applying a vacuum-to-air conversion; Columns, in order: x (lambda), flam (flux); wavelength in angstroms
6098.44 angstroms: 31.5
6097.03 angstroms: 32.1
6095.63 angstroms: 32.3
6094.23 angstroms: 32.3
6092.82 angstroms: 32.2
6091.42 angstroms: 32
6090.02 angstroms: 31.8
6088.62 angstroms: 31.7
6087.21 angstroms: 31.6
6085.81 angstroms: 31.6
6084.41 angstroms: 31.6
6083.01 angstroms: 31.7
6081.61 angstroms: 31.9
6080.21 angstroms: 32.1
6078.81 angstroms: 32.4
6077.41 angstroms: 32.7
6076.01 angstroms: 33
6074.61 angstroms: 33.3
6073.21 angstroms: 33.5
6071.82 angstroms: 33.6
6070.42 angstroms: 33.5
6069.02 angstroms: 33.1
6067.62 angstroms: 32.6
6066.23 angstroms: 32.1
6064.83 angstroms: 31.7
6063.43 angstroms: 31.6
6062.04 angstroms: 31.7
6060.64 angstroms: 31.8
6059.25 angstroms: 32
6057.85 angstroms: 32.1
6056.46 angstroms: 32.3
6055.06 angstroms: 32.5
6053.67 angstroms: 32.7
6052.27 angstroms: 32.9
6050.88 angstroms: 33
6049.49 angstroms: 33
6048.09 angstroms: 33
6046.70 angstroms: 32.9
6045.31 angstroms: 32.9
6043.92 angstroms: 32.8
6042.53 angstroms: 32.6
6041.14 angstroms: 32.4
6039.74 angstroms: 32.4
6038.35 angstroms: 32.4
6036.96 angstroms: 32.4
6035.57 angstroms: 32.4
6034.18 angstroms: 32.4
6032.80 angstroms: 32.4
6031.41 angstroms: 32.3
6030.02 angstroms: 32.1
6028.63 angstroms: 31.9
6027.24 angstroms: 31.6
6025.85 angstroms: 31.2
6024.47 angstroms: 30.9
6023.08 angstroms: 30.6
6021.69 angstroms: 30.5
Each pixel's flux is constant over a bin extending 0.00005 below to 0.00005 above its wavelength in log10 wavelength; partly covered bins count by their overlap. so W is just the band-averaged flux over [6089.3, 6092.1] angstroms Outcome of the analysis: 31.9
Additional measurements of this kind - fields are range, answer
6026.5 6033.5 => 32.1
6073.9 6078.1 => 33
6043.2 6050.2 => 32.9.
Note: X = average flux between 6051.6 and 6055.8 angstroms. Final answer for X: 32.6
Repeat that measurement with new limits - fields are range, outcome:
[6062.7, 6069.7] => 32.2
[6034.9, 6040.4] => 32.4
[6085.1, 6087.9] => 31.6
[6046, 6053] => 32.9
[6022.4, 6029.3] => 31.2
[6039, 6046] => 32.6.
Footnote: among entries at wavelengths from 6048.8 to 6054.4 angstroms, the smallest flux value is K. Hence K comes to 32.7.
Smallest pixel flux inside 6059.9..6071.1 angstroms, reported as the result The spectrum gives 31.6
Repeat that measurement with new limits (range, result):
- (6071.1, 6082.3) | 31.9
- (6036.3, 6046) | 32.4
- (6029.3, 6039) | 32.1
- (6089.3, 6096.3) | 31.8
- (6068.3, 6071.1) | 33.1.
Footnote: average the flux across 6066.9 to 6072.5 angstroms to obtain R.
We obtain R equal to 33.2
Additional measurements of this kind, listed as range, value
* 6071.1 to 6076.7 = 33.4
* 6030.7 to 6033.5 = 32.4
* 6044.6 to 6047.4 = 33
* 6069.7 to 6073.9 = 33.6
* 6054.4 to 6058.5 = 32.3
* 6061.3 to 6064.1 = 31.7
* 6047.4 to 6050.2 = 33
